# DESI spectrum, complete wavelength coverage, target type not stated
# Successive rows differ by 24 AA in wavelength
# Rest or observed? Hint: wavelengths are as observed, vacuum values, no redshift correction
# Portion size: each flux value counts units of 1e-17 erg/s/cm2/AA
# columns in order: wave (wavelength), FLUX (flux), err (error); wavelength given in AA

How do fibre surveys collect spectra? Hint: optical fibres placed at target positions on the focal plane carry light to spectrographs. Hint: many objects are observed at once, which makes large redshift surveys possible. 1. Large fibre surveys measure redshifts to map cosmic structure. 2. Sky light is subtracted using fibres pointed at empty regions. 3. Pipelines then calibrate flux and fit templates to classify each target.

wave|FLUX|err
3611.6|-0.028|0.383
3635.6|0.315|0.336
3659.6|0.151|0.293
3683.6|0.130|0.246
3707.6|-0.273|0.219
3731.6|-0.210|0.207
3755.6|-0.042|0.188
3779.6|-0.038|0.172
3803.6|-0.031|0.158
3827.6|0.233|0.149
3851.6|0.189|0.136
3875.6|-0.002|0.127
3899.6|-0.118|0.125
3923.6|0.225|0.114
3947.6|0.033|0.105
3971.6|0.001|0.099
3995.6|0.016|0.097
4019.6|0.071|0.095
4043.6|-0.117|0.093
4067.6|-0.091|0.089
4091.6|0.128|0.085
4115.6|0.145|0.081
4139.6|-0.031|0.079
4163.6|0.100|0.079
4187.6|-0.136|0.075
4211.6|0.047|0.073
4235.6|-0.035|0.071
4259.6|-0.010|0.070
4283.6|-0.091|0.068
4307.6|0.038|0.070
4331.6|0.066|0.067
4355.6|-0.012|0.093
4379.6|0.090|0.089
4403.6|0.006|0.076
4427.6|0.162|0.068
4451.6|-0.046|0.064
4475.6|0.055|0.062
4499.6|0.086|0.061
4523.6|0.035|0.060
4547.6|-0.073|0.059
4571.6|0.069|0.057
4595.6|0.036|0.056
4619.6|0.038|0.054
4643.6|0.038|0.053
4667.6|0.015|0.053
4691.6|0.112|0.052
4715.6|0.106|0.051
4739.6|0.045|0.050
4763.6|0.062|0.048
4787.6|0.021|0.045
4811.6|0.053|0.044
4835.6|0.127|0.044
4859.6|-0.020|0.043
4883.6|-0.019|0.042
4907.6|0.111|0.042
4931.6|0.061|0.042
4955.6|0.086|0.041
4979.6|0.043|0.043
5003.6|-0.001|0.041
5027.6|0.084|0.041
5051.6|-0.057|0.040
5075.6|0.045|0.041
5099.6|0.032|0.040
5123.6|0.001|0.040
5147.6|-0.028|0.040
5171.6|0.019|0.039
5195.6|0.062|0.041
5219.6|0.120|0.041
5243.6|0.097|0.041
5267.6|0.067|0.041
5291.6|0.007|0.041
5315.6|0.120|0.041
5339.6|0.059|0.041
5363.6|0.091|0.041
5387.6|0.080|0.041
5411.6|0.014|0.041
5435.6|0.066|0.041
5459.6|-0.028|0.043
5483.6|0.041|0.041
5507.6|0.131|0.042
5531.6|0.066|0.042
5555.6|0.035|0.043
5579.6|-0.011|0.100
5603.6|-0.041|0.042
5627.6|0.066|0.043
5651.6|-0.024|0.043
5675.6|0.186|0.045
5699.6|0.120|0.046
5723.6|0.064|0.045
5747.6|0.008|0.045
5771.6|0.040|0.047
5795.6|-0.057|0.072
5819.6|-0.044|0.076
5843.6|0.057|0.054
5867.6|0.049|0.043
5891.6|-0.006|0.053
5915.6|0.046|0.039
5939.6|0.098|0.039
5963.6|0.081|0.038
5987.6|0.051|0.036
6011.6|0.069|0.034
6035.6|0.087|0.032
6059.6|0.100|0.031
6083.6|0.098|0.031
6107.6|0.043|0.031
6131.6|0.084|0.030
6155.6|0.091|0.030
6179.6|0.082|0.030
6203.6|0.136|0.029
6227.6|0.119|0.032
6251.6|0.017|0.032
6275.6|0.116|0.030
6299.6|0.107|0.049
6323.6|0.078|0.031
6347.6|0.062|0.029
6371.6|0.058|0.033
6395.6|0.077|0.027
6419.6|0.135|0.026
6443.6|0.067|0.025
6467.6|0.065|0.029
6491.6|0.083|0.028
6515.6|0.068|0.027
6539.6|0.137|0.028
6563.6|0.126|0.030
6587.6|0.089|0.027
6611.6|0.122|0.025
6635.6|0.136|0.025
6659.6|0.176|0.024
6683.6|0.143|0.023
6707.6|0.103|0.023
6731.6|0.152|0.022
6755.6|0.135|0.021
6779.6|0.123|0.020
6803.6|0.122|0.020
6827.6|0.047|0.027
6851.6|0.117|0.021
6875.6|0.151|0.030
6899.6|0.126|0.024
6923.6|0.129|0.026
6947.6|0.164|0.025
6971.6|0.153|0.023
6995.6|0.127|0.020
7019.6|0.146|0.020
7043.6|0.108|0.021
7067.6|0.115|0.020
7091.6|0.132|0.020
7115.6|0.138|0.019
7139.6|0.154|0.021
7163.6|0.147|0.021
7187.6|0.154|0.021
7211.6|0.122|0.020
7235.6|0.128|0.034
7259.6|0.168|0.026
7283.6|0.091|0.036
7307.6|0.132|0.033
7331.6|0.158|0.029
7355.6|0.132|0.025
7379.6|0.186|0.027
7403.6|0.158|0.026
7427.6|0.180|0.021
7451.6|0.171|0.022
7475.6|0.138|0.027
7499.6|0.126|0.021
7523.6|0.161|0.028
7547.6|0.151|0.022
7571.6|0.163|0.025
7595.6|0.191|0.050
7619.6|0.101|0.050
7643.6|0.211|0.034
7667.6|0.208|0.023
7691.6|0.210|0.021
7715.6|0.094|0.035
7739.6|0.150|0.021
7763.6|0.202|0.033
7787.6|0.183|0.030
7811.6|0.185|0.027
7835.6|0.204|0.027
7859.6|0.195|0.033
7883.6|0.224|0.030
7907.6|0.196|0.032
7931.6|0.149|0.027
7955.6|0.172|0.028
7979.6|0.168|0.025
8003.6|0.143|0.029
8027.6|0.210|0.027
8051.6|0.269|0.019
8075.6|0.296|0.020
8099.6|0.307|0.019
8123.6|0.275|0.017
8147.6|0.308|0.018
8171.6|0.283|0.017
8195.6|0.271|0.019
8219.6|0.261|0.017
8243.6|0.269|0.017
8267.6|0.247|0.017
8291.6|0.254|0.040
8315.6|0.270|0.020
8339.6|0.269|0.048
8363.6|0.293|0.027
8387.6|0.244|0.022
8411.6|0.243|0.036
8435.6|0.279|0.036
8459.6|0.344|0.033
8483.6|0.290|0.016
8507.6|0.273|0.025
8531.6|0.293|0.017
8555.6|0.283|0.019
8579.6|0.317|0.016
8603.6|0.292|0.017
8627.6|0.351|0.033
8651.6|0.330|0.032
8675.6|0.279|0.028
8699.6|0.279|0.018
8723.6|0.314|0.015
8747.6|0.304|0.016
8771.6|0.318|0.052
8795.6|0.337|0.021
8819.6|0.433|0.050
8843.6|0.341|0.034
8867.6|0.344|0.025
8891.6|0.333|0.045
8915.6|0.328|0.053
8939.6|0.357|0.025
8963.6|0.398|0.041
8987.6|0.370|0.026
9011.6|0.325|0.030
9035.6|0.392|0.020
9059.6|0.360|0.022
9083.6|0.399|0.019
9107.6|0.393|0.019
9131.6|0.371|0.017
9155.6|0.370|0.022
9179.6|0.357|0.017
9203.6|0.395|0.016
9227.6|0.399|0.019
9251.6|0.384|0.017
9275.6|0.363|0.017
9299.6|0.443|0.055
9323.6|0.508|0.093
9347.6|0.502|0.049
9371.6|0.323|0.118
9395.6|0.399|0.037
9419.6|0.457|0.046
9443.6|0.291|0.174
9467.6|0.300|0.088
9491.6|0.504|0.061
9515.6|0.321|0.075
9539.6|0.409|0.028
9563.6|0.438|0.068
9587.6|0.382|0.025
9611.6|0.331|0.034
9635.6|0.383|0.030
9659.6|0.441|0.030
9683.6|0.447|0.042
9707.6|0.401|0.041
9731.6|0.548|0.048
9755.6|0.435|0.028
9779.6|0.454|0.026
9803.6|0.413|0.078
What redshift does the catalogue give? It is 1.02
